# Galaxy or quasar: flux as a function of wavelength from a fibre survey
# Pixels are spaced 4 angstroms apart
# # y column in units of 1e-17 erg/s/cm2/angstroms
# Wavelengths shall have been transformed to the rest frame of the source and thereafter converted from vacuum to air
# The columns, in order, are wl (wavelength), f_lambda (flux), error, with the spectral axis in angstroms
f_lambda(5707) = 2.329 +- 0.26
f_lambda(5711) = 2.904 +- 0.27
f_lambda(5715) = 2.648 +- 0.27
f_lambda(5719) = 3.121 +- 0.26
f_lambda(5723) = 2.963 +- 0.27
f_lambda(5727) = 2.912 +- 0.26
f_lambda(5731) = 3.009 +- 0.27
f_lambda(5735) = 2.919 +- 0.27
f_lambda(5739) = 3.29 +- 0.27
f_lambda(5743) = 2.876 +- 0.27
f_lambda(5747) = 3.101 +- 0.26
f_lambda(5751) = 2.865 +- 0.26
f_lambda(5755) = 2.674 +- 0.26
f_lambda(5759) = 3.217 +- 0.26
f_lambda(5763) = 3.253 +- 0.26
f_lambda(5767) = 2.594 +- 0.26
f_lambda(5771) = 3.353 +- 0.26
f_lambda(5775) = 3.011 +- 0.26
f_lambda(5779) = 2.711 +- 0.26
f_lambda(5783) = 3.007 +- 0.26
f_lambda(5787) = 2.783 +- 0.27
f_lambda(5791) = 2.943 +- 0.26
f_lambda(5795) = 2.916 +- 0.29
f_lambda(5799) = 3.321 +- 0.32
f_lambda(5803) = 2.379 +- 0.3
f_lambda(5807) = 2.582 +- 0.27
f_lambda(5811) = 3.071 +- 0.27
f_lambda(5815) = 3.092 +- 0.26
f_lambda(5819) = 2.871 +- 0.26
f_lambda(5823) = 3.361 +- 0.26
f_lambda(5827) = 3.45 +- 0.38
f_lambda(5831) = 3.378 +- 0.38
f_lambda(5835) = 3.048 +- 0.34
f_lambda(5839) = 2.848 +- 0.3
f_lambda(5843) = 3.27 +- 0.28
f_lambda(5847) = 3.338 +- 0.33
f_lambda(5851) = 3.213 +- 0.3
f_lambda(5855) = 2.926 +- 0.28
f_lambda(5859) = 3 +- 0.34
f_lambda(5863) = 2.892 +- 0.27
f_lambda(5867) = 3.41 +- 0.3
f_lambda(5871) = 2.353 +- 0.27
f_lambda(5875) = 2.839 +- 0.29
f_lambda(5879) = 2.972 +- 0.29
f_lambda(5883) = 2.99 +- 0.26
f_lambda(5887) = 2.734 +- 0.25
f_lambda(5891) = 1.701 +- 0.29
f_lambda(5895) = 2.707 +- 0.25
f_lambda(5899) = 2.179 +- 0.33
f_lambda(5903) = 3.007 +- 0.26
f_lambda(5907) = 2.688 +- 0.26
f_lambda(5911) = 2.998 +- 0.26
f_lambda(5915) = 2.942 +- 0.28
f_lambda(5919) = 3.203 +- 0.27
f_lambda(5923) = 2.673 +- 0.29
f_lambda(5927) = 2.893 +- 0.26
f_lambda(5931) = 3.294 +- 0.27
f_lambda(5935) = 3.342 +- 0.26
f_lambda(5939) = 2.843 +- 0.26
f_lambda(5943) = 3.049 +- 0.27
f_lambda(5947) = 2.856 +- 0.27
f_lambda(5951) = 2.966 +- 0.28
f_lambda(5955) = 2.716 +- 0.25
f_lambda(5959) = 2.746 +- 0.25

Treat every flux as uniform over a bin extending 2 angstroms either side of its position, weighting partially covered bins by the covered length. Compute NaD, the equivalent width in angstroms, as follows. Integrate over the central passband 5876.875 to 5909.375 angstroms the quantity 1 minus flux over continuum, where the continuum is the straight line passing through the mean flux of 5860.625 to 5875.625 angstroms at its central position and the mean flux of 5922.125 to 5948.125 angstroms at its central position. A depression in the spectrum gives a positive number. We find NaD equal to 3.3 angstroms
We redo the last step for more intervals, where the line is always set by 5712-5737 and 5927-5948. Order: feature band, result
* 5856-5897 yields 3.6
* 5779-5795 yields 0.4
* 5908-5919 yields 0.2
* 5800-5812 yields 1.1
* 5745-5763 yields -0.3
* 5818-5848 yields -2.0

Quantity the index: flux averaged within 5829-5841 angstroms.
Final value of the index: 3.09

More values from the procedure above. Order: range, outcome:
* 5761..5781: 2.98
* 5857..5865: 2.95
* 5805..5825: 3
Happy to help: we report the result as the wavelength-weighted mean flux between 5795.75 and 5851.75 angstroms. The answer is 3.08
